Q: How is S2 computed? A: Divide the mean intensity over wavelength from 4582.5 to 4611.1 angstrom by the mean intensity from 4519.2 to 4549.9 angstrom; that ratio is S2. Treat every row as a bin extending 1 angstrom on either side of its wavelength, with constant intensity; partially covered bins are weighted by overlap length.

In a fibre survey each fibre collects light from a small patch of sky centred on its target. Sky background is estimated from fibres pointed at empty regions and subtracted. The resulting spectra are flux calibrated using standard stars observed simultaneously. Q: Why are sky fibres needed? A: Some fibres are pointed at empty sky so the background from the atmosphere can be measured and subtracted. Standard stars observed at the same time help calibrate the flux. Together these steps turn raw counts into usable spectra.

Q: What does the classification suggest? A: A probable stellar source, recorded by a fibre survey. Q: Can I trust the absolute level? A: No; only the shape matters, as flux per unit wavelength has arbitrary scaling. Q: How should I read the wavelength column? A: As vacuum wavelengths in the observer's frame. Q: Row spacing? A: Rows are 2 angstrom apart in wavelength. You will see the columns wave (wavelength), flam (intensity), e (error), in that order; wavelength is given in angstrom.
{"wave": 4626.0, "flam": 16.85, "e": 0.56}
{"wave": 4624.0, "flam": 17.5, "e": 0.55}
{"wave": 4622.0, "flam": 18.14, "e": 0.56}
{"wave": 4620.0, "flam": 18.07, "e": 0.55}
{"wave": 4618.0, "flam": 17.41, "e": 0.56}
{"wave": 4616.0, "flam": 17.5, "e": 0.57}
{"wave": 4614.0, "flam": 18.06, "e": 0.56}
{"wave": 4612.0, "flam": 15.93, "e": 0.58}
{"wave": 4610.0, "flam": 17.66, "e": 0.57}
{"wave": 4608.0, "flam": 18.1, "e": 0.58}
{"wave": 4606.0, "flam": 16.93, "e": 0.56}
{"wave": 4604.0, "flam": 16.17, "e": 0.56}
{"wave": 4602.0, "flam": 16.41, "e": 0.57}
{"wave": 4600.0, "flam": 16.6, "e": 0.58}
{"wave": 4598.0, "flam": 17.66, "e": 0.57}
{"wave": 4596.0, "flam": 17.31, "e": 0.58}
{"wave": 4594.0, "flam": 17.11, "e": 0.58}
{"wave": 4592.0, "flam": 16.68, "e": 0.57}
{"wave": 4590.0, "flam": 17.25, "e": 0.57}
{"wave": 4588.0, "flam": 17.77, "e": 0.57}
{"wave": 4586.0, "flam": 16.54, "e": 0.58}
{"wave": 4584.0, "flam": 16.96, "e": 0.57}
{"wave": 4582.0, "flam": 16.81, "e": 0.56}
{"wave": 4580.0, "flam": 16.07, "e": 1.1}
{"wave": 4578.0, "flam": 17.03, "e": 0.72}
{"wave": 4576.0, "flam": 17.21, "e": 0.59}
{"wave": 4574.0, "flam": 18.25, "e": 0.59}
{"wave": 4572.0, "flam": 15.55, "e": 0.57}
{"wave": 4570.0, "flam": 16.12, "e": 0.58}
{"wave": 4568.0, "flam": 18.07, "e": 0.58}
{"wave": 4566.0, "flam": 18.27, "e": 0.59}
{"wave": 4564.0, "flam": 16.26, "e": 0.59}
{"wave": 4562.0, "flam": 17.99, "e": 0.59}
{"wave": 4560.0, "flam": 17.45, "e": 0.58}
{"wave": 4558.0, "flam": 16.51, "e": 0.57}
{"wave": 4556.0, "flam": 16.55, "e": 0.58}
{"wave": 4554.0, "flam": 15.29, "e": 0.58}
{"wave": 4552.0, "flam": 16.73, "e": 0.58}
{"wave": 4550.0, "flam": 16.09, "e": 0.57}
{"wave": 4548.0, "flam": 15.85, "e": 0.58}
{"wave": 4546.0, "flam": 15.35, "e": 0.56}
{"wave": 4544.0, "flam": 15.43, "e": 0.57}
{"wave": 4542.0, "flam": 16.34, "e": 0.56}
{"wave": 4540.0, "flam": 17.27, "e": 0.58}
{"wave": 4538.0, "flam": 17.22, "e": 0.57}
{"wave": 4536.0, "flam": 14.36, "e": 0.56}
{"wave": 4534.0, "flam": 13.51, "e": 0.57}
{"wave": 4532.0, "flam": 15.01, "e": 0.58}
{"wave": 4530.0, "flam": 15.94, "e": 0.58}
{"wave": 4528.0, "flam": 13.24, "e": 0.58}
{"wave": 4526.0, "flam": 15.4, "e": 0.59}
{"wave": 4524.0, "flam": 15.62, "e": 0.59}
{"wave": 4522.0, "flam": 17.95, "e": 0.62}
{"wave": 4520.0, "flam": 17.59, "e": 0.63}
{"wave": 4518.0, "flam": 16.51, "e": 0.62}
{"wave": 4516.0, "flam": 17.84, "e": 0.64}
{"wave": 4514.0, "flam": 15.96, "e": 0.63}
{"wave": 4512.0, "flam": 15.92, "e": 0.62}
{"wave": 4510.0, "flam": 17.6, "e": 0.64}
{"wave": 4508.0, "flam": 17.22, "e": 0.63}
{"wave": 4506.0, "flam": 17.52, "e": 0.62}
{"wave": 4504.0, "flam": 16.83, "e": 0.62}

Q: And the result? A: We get 1.1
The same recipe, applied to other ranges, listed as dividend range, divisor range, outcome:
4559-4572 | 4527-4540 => 1.14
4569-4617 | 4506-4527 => 1.01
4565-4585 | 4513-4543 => 1.07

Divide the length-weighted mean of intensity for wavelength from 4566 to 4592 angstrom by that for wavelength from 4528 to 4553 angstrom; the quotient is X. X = 1.1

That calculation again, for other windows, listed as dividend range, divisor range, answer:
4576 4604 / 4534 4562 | 1.05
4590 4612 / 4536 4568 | 1.03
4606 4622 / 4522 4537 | 1.17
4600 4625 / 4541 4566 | 1.05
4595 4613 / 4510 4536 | 1.07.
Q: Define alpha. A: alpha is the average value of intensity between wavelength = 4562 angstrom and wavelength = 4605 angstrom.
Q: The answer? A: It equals 17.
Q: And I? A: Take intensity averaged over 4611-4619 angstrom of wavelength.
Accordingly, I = 17.2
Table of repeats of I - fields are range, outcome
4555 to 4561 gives 16.8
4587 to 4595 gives 17.2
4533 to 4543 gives 15.7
